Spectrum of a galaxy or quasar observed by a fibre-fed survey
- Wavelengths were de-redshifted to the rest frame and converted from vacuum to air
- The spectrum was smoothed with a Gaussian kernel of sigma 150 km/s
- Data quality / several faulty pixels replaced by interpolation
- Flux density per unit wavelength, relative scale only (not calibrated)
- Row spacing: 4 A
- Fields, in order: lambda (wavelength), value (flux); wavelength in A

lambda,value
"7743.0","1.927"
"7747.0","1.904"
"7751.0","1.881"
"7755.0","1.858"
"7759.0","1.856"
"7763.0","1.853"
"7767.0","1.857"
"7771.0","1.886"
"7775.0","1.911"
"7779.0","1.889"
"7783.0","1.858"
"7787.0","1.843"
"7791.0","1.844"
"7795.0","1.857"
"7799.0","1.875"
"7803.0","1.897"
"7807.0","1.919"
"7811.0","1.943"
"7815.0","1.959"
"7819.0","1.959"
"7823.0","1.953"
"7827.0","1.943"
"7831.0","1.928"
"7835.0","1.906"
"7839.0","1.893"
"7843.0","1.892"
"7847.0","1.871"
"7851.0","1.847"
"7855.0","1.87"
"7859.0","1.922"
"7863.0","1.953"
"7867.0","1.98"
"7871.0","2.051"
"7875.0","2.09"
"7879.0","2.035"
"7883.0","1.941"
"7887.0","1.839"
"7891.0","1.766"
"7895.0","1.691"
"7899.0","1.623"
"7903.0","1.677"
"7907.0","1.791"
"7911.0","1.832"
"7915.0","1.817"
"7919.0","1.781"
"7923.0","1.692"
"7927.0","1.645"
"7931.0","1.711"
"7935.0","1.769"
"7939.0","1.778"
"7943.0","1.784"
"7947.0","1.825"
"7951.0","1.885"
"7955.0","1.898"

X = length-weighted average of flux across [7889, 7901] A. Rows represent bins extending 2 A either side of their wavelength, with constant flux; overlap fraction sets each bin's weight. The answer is 1.69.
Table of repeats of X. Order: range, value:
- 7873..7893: 1.93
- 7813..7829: 1.95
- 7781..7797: 1.85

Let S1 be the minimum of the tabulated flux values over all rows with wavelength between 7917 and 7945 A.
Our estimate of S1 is 1.645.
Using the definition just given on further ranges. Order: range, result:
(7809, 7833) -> 1.928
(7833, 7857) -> 1.847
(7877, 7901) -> 1.623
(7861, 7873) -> 1.953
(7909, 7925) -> 1.692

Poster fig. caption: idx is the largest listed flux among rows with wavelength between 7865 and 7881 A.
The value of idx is 2.09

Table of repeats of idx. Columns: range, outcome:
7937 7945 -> 1.784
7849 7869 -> 1.98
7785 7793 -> 1.844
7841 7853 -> 1.892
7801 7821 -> 1.959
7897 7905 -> 1.677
